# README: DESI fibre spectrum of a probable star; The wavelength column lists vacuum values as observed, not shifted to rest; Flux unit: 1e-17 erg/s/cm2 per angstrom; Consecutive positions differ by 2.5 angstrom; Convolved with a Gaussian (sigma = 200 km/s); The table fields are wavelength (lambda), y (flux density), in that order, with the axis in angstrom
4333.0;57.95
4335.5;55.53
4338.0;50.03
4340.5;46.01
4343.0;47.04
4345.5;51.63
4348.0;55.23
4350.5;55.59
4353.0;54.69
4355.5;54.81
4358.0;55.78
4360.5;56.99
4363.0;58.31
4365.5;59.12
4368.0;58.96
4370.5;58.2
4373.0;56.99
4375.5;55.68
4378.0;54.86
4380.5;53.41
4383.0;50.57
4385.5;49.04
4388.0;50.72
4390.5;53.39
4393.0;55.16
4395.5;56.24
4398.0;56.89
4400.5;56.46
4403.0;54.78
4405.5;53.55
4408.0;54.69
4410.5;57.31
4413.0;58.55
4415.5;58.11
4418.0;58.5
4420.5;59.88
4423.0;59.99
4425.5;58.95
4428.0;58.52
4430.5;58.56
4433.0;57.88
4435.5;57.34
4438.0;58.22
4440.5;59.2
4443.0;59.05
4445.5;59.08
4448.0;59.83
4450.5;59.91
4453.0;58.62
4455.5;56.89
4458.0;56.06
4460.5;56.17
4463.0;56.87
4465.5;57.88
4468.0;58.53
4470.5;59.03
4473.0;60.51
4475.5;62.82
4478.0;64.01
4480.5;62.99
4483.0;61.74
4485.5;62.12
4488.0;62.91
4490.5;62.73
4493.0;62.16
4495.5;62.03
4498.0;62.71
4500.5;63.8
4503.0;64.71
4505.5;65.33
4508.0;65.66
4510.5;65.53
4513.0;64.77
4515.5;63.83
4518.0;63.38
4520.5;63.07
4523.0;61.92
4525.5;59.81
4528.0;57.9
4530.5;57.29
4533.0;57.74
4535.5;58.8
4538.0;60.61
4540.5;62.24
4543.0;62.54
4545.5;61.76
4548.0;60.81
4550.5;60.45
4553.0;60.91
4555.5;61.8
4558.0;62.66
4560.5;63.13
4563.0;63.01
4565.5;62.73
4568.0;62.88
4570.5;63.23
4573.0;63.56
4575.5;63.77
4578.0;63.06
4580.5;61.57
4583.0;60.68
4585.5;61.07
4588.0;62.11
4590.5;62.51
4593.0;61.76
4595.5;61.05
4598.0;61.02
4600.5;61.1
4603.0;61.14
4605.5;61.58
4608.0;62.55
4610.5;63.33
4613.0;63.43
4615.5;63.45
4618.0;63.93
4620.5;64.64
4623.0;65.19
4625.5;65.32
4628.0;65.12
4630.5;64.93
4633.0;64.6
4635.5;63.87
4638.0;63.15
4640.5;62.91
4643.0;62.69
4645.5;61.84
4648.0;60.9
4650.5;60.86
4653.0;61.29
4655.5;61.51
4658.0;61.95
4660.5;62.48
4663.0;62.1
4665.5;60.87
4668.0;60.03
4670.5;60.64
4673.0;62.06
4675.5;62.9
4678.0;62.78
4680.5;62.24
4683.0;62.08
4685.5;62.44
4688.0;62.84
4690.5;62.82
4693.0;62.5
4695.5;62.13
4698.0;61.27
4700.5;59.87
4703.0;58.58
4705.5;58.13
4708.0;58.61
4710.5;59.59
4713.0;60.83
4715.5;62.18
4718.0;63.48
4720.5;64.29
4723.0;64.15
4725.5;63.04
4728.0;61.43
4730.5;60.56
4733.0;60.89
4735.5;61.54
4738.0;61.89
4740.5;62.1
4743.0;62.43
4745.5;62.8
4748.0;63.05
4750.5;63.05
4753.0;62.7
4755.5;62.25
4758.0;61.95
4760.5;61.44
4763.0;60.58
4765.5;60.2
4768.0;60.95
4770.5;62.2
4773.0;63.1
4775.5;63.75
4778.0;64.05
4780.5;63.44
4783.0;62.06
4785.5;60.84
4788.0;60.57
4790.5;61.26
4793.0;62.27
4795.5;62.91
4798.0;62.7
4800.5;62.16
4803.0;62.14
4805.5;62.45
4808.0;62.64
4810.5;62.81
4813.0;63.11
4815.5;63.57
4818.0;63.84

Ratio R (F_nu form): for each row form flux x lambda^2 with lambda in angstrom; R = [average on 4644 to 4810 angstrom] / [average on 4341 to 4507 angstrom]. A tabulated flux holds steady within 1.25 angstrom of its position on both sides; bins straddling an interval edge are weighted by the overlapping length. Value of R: 1.2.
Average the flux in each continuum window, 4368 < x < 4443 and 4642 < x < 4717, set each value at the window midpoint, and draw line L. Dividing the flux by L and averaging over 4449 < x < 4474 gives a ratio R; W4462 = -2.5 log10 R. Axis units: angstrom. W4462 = -0.01 mag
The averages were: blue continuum 56.4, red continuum 61.4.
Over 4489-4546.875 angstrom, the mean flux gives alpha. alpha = 62.2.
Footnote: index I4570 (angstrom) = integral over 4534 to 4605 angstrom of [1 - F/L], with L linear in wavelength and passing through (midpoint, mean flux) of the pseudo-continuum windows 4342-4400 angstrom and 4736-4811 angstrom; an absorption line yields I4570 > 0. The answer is -4.1 angstrom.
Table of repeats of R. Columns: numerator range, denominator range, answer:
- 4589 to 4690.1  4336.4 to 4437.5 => 1.26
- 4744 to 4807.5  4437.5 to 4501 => 1.18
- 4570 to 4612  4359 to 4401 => 1.23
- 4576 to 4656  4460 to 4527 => 1.06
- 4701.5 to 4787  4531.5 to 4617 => 1.07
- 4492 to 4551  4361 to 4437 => 1.16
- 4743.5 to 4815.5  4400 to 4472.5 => 1.25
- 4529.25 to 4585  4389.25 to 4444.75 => 1.14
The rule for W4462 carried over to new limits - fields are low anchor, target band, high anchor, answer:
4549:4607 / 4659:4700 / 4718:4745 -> 0.00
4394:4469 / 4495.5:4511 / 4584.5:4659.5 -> -0.08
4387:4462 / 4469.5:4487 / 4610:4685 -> -0.06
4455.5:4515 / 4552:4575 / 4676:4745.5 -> -0.02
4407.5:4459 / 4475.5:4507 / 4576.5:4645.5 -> -0.06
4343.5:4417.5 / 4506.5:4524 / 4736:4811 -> -0.11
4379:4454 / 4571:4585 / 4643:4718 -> -0.05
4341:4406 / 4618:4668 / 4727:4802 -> -0.06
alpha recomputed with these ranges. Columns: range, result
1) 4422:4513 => 60.6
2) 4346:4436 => 56.2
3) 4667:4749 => 61.7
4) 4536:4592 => 62.1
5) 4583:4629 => 62.7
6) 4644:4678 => 61.6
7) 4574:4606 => 61.7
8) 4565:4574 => 63.1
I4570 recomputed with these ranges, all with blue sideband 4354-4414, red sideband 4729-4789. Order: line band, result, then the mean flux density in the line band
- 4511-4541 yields -1.6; 61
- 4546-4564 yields -1.0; 61.8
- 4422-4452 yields -1.3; 58.9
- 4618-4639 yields -1.7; 64.6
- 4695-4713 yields 0.4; 59.7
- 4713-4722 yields -0.3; 63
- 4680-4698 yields -0.5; 62.4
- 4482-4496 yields -1.2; 62.3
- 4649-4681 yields -0.7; 61.7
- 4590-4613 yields -1.0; 61.8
